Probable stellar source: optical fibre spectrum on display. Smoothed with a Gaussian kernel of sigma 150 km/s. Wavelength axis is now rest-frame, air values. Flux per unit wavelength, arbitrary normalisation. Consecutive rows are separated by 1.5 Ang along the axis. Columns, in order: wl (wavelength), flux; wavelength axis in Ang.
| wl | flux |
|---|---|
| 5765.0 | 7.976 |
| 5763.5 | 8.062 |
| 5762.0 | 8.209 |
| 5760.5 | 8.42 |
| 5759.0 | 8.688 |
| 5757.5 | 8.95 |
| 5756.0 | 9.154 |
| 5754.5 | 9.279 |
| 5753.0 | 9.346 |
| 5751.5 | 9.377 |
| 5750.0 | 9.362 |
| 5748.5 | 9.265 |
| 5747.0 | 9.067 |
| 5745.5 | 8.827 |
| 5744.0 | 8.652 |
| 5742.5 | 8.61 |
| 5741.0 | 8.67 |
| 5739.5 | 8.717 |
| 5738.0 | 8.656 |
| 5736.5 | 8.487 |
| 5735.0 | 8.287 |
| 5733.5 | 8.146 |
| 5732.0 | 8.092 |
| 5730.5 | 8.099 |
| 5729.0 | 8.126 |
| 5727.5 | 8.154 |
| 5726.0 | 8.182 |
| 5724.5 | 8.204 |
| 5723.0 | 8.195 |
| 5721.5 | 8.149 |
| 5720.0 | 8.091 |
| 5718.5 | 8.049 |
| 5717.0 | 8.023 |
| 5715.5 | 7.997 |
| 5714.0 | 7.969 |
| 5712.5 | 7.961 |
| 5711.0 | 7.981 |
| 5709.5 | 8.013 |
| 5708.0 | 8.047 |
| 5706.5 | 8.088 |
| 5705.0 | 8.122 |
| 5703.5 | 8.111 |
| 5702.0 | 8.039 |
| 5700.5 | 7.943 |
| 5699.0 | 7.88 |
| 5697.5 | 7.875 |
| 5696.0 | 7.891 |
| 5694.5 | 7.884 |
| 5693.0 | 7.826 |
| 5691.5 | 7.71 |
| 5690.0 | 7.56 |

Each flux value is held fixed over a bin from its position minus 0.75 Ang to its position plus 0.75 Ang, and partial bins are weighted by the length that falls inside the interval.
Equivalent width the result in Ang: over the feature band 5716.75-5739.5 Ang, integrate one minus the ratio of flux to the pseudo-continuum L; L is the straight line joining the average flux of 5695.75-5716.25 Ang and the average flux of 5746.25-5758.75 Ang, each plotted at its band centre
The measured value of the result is 0.9 Ang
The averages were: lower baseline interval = 8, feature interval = 8.22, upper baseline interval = 9.2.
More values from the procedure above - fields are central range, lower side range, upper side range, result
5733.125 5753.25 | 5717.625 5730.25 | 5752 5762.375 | -0.55 Ang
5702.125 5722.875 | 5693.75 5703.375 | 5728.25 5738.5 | 0.03 Ang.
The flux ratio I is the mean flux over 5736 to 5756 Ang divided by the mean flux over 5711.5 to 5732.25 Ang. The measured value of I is 1.11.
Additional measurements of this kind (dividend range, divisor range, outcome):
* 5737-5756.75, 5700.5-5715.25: 1.12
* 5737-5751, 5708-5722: 1.11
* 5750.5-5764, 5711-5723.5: 1.10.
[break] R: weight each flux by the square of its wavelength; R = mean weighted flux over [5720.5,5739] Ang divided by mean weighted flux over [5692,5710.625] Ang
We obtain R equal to 1.04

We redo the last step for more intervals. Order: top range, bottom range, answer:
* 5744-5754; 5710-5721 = 1.16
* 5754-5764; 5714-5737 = 1.08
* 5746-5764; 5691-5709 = 1.15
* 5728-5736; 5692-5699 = 1.05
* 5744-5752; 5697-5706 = 1.16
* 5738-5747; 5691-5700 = 1.13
